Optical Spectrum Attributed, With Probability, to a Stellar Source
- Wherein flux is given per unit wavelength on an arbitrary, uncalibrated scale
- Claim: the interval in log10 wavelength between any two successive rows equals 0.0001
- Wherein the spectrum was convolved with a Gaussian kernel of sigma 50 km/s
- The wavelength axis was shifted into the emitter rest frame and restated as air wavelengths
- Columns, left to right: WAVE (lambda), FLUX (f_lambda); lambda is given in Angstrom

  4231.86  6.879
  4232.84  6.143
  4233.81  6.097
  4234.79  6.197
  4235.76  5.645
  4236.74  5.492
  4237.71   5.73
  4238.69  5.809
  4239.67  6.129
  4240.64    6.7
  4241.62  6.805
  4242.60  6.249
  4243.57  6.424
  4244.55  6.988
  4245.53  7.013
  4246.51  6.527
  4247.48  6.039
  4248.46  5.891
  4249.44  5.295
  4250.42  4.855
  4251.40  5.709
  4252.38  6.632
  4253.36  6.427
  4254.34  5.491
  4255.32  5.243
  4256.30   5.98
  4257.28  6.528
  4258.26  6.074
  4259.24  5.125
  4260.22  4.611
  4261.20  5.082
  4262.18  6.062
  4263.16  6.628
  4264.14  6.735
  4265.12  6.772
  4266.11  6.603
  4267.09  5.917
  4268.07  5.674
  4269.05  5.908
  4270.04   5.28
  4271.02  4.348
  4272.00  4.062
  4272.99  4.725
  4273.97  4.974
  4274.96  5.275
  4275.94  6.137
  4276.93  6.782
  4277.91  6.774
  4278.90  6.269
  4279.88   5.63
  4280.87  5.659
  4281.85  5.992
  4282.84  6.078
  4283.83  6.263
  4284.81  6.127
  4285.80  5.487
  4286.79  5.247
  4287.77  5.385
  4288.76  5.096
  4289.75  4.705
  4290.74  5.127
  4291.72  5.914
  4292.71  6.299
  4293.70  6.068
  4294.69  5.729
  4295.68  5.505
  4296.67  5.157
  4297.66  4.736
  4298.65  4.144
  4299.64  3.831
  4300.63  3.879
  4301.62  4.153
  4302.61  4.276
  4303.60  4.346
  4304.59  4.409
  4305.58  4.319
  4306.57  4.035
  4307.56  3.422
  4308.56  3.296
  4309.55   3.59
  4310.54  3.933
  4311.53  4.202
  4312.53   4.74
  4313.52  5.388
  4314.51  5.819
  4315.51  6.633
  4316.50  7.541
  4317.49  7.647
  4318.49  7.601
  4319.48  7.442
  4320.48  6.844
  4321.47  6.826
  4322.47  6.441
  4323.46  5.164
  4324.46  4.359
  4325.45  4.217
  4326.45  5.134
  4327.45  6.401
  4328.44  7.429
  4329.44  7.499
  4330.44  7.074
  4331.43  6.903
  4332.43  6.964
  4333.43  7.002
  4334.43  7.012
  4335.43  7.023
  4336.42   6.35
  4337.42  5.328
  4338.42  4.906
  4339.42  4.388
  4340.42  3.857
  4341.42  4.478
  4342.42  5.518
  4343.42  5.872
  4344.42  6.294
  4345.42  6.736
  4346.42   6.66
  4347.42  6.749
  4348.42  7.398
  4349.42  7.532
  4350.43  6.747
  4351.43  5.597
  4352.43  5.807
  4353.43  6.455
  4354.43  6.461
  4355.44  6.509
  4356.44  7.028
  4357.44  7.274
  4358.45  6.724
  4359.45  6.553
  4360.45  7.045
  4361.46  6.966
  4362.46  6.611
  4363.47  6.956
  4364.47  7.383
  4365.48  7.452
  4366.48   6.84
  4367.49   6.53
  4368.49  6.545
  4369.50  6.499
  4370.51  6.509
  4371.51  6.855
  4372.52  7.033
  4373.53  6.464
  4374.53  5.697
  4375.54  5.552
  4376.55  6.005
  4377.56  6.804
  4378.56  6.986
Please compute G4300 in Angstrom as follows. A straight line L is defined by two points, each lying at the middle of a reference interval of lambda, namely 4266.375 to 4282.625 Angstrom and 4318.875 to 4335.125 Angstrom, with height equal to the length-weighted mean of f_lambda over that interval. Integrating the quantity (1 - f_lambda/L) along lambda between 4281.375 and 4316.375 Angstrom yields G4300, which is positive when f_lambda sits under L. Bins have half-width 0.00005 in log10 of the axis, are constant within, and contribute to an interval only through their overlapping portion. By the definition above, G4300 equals 5.8 Angstrom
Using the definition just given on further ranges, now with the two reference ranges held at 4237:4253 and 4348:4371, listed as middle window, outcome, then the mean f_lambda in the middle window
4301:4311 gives 3.9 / 3.98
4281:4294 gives 1.5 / 5.67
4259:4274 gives 1.7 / 5.56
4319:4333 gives 0.5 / 6.34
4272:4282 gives 0.9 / 5.73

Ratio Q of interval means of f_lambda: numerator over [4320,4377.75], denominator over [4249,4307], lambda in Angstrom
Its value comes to 1.17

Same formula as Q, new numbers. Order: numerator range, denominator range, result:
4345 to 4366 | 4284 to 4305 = 1.34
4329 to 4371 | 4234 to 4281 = 1.10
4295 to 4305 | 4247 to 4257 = 0.77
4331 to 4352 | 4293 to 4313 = 1.40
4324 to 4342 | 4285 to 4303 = 1.17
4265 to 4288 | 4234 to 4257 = 0.94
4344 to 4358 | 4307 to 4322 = 1.18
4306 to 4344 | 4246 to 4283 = 0.99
